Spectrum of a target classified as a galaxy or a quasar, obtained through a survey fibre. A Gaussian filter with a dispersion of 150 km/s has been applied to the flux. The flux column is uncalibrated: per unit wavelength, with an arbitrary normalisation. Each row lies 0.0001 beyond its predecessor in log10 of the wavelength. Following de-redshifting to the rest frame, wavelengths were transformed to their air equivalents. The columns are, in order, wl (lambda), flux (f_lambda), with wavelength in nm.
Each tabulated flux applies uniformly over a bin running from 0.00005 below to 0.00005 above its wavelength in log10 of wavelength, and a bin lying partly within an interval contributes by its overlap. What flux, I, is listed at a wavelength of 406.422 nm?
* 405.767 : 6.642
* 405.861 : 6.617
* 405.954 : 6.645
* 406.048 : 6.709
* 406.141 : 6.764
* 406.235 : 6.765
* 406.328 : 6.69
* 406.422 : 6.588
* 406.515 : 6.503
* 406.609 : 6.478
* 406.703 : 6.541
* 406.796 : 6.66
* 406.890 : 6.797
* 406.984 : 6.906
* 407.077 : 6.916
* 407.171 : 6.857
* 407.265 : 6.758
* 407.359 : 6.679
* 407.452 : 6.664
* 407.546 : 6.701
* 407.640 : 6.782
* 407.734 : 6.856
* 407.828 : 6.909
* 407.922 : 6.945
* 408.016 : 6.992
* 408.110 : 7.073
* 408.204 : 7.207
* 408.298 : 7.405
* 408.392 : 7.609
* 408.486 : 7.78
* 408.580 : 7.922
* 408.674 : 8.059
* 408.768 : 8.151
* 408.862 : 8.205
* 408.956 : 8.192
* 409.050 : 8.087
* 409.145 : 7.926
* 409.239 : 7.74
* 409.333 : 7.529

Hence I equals 6.588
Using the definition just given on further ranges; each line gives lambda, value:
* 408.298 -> 7.405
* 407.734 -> 6.856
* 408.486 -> 7.78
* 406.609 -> 6.478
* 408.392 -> 7.609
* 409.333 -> 7.529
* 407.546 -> 6.701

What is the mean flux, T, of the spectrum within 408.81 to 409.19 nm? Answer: 8.1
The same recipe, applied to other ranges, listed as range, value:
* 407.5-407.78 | 6.77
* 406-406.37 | 6.73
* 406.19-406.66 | 6.6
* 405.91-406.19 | 6.7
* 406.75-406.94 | 6.71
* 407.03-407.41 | 6.82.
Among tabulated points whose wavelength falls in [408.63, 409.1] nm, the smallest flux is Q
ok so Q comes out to 8.059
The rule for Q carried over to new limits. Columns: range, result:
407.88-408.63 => 6.945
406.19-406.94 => 6.478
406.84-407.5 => 6.664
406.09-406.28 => 6.764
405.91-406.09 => 6.645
